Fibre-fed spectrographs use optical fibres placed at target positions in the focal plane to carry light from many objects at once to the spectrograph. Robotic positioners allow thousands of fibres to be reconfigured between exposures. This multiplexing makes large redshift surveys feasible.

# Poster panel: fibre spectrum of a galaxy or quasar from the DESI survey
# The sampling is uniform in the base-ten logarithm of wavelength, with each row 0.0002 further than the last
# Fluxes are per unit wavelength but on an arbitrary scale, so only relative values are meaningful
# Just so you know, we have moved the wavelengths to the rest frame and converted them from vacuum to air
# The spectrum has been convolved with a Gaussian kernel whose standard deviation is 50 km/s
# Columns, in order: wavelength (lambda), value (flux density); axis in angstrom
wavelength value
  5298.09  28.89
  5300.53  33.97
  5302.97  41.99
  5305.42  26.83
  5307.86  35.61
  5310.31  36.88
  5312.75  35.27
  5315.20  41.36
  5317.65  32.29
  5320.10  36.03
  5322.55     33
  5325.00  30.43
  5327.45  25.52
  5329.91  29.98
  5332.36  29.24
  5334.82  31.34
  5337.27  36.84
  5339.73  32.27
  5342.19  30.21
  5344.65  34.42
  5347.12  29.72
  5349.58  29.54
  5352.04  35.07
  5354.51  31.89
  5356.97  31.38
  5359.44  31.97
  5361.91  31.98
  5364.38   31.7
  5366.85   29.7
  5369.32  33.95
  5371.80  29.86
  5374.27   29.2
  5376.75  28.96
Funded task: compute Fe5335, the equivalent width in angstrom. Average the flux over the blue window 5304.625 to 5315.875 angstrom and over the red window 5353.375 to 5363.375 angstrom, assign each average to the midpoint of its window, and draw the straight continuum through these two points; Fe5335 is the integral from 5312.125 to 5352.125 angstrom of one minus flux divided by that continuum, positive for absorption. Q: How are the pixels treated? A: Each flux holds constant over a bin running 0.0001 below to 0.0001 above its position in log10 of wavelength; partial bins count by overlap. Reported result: 1.5 angstrom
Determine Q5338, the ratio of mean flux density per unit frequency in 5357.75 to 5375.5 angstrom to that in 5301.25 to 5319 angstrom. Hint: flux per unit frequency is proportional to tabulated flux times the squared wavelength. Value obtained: 0.89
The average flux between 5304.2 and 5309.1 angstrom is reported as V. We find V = 31.2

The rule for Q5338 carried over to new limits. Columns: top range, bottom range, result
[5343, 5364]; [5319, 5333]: 1.05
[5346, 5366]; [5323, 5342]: 1.03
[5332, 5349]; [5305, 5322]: 0.92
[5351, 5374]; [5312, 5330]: 0.98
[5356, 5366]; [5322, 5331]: 1.09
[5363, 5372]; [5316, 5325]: 0.95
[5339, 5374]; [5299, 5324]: 0.91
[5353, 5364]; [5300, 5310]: 0.93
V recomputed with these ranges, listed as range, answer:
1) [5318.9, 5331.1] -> 31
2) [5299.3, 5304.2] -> 37.9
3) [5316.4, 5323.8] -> 33.8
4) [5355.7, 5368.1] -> 31.4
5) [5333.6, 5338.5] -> 34.1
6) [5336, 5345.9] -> 33.4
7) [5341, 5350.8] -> 31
